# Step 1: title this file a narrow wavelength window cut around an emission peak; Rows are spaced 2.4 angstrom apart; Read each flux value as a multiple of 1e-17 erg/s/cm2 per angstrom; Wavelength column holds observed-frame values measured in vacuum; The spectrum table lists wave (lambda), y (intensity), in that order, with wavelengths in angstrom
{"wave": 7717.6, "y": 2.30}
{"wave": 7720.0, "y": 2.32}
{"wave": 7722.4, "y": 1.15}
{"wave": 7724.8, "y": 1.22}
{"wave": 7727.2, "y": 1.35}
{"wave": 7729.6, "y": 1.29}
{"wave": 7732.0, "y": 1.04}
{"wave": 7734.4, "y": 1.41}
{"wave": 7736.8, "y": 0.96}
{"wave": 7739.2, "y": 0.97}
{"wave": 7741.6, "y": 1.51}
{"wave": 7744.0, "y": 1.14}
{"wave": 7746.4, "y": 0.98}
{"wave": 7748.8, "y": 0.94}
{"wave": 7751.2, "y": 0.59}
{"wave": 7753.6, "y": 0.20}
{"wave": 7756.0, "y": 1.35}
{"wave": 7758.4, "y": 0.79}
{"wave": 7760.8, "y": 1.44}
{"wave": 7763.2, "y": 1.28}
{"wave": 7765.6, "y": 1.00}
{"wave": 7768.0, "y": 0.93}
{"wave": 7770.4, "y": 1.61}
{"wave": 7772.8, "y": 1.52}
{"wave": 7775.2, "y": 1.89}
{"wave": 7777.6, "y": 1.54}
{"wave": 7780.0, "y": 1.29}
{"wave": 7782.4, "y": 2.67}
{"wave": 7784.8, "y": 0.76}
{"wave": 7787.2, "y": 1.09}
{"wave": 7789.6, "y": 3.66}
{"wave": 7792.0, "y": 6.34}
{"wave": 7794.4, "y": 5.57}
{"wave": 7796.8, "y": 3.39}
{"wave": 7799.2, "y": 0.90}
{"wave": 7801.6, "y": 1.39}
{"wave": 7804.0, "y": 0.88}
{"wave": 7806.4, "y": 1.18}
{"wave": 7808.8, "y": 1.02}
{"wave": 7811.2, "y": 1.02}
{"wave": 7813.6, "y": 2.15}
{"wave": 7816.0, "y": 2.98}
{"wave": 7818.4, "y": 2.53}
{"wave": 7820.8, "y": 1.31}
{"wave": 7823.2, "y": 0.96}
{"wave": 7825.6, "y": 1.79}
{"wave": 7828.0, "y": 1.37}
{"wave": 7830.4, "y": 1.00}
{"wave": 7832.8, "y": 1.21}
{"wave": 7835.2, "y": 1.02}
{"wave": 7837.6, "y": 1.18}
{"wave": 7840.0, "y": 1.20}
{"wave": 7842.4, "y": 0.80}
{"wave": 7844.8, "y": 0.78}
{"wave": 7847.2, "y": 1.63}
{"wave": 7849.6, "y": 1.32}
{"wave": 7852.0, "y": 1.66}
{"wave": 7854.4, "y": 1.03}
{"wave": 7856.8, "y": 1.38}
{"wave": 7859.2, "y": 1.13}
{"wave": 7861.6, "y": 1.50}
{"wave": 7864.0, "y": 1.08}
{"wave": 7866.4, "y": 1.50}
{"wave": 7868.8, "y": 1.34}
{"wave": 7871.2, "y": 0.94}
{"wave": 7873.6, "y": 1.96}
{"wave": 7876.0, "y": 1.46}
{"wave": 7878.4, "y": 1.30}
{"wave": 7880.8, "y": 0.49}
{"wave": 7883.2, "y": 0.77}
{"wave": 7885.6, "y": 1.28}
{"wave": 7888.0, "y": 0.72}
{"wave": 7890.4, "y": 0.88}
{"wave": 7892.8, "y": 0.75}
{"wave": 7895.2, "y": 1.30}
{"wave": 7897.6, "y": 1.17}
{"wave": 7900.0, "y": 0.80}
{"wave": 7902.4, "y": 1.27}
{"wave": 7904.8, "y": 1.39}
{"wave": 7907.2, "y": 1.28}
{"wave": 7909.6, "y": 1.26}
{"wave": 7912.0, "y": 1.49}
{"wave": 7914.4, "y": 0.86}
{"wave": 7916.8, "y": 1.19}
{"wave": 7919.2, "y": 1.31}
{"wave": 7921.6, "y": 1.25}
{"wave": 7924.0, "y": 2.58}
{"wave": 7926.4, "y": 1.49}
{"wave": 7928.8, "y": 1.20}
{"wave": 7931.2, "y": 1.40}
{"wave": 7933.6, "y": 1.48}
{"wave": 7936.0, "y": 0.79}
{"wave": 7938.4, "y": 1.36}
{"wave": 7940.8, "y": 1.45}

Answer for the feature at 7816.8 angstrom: [N II]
